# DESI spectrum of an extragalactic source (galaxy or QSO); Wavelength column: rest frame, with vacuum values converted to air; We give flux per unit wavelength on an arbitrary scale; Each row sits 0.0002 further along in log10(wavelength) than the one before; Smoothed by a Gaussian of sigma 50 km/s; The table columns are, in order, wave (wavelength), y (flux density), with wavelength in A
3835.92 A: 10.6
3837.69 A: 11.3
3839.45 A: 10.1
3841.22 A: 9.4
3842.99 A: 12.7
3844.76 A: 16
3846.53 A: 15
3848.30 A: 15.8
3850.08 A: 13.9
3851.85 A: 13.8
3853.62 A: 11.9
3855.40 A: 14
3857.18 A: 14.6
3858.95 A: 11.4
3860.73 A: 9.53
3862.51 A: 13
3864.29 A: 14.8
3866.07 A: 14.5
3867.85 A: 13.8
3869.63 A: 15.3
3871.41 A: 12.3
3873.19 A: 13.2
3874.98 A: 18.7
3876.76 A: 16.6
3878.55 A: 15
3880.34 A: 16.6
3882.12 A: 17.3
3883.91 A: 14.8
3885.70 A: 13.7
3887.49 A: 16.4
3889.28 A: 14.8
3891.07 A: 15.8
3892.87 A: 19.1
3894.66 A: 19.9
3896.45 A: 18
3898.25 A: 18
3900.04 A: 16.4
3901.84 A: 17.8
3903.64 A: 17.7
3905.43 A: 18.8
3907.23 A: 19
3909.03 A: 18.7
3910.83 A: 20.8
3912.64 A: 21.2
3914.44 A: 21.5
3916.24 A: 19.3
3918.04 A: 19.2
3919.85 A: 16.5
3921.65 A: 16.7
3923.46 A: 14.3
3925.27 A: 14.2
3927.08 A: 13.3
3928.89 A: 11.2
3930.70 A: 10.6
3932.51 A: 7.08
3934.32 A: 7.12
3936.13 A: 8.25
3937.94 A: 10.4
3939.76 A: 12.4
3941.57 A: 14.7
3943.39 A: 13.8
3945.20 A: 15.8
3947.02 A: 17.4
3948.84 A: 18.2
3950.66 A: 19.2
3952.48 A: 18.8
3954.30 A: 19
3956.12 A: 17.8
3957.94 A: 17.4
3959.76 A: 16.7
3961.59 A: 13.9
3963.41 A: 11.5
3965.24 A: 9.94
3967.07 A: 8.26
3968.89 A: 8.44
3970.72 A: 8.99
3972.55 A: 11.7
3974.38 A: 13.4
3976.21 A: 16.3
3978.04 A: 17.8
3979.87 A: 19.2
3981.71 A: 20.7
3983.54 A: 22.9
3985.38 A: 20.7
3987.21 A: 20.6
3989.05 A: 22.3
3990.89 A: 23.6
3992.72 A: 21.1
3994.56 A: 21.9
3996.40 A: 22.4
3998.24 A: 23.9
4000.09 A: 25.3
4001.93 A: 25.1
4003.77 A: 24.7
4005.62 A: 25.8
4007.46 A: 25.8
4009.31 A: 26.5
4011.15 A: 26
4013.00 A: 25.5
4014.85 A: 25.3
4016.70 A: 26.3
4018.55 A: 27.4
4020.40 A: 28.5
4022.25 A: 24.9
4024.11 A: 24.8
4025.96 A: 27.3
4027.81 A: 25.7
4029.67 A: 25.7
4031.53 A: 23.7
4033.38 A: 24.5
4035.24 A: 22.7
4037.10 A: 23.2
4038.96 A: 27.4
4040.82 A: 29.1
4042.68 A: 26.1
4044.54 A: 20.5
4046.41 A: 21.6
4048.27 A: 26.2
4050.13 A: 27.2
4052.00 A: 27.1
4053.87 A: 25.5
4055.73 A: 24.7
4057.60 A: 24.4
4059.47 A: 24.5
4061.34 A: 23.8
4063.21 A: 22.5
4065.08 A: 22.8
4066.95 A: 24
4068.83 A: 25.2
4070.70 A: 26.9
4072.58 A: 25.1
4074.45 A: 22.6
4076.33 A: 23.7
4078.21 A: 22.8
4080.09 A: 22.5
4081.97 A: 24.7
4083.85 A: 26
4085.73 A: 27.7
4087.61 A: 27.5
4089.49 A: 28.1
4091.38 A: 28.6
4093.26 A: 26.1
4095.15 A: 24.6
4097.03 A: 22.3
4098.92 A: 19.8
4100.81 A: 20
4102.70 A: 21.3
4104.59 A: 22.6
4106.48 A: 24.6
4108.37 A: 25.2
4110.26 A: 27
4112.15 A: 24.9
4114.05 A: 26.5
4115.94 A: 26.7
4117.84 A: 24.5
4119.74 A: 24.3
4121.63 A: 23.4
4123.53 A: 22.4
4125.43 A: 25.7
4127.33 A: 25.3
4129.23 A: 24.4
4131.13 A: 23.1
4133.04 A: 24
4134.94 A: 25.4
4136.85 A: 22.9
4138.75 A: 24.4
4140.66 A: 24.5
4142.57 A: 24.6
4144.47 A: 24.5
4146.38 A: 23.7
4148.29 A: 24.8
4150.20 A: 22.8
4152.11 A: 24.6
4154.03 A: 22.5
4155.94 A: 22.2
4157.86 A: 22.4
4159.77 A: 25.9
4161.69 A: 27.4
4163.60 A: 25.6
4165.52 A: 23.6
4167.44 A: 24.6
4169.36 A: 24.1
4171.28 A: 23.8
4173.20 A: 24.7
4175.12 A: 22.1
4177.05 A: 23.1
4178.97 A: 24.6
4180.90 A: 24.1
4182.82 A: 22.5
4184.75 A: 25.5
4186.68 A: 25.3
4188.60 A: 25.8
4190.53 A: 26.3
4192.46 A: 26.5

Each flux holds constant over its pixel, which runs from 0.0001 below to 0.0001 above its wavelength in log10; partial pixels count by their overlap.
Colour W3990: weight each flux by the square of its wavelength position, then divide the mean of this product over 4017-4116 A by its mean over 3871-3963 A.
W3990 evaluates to 1.7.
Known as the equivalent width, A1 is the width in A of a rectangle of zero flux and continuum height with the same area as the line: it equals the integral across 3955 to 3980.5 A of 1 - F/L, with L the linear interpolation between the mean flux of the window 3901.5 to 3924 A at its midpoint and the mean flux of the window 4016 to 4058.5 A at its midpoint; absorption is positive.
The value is 9.4 A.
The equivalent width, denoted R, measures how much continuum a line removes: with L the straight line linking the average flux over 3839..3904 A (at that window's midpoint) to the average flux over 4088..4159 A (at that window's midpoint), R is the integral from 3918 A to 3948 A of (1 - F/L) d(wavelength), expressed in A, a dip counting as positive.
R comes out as 7.4 A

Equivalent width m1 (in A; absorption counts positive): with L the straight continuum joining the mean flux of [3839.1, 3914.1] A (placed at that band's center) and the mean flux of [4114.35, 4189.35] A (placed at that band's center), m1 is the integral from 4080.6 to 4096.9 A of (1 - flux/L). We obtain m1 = -3.0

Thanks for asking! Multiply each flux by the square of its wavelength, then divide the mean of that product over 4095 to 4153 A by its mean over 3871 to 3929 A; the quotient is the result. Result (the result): 1.58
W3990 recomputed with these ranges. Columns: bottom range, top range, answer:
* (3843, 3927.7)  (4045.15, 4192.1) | 1.71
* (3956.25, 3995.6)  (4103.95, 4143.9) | 1.59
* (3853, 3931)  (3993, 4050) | 1.68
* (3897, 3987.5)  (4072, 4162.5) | 1.70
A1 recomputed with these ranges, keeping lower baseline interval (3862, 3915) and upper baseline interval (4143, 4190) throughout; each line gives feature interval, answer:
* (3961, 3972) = 5.10 A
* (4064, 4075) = -1.45 A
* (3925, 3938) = 5.70 A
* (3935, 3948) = 3.60 A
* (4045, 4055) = -1.98 A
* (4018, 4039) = -4.97 A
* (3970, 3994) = 0.97 A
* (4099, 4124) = -1.37 A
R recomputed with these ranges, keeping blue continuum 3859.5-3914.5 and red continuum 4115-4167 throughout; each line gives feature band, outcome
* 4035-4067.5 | -4.8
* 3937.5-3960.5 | 2.5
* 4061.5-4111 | -3.9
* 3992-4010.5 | -4.0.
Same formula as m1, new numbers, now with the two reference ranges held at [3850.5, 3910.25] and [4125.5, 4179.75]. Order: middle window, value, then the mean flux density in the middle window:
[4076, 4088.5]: -1.8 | 25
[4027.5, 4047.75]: -4.0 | 24.6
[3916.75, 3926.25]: 0.4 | 16.3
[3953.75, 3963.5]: 0.9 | 16.3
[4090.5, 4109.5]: -0.9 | 23.5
